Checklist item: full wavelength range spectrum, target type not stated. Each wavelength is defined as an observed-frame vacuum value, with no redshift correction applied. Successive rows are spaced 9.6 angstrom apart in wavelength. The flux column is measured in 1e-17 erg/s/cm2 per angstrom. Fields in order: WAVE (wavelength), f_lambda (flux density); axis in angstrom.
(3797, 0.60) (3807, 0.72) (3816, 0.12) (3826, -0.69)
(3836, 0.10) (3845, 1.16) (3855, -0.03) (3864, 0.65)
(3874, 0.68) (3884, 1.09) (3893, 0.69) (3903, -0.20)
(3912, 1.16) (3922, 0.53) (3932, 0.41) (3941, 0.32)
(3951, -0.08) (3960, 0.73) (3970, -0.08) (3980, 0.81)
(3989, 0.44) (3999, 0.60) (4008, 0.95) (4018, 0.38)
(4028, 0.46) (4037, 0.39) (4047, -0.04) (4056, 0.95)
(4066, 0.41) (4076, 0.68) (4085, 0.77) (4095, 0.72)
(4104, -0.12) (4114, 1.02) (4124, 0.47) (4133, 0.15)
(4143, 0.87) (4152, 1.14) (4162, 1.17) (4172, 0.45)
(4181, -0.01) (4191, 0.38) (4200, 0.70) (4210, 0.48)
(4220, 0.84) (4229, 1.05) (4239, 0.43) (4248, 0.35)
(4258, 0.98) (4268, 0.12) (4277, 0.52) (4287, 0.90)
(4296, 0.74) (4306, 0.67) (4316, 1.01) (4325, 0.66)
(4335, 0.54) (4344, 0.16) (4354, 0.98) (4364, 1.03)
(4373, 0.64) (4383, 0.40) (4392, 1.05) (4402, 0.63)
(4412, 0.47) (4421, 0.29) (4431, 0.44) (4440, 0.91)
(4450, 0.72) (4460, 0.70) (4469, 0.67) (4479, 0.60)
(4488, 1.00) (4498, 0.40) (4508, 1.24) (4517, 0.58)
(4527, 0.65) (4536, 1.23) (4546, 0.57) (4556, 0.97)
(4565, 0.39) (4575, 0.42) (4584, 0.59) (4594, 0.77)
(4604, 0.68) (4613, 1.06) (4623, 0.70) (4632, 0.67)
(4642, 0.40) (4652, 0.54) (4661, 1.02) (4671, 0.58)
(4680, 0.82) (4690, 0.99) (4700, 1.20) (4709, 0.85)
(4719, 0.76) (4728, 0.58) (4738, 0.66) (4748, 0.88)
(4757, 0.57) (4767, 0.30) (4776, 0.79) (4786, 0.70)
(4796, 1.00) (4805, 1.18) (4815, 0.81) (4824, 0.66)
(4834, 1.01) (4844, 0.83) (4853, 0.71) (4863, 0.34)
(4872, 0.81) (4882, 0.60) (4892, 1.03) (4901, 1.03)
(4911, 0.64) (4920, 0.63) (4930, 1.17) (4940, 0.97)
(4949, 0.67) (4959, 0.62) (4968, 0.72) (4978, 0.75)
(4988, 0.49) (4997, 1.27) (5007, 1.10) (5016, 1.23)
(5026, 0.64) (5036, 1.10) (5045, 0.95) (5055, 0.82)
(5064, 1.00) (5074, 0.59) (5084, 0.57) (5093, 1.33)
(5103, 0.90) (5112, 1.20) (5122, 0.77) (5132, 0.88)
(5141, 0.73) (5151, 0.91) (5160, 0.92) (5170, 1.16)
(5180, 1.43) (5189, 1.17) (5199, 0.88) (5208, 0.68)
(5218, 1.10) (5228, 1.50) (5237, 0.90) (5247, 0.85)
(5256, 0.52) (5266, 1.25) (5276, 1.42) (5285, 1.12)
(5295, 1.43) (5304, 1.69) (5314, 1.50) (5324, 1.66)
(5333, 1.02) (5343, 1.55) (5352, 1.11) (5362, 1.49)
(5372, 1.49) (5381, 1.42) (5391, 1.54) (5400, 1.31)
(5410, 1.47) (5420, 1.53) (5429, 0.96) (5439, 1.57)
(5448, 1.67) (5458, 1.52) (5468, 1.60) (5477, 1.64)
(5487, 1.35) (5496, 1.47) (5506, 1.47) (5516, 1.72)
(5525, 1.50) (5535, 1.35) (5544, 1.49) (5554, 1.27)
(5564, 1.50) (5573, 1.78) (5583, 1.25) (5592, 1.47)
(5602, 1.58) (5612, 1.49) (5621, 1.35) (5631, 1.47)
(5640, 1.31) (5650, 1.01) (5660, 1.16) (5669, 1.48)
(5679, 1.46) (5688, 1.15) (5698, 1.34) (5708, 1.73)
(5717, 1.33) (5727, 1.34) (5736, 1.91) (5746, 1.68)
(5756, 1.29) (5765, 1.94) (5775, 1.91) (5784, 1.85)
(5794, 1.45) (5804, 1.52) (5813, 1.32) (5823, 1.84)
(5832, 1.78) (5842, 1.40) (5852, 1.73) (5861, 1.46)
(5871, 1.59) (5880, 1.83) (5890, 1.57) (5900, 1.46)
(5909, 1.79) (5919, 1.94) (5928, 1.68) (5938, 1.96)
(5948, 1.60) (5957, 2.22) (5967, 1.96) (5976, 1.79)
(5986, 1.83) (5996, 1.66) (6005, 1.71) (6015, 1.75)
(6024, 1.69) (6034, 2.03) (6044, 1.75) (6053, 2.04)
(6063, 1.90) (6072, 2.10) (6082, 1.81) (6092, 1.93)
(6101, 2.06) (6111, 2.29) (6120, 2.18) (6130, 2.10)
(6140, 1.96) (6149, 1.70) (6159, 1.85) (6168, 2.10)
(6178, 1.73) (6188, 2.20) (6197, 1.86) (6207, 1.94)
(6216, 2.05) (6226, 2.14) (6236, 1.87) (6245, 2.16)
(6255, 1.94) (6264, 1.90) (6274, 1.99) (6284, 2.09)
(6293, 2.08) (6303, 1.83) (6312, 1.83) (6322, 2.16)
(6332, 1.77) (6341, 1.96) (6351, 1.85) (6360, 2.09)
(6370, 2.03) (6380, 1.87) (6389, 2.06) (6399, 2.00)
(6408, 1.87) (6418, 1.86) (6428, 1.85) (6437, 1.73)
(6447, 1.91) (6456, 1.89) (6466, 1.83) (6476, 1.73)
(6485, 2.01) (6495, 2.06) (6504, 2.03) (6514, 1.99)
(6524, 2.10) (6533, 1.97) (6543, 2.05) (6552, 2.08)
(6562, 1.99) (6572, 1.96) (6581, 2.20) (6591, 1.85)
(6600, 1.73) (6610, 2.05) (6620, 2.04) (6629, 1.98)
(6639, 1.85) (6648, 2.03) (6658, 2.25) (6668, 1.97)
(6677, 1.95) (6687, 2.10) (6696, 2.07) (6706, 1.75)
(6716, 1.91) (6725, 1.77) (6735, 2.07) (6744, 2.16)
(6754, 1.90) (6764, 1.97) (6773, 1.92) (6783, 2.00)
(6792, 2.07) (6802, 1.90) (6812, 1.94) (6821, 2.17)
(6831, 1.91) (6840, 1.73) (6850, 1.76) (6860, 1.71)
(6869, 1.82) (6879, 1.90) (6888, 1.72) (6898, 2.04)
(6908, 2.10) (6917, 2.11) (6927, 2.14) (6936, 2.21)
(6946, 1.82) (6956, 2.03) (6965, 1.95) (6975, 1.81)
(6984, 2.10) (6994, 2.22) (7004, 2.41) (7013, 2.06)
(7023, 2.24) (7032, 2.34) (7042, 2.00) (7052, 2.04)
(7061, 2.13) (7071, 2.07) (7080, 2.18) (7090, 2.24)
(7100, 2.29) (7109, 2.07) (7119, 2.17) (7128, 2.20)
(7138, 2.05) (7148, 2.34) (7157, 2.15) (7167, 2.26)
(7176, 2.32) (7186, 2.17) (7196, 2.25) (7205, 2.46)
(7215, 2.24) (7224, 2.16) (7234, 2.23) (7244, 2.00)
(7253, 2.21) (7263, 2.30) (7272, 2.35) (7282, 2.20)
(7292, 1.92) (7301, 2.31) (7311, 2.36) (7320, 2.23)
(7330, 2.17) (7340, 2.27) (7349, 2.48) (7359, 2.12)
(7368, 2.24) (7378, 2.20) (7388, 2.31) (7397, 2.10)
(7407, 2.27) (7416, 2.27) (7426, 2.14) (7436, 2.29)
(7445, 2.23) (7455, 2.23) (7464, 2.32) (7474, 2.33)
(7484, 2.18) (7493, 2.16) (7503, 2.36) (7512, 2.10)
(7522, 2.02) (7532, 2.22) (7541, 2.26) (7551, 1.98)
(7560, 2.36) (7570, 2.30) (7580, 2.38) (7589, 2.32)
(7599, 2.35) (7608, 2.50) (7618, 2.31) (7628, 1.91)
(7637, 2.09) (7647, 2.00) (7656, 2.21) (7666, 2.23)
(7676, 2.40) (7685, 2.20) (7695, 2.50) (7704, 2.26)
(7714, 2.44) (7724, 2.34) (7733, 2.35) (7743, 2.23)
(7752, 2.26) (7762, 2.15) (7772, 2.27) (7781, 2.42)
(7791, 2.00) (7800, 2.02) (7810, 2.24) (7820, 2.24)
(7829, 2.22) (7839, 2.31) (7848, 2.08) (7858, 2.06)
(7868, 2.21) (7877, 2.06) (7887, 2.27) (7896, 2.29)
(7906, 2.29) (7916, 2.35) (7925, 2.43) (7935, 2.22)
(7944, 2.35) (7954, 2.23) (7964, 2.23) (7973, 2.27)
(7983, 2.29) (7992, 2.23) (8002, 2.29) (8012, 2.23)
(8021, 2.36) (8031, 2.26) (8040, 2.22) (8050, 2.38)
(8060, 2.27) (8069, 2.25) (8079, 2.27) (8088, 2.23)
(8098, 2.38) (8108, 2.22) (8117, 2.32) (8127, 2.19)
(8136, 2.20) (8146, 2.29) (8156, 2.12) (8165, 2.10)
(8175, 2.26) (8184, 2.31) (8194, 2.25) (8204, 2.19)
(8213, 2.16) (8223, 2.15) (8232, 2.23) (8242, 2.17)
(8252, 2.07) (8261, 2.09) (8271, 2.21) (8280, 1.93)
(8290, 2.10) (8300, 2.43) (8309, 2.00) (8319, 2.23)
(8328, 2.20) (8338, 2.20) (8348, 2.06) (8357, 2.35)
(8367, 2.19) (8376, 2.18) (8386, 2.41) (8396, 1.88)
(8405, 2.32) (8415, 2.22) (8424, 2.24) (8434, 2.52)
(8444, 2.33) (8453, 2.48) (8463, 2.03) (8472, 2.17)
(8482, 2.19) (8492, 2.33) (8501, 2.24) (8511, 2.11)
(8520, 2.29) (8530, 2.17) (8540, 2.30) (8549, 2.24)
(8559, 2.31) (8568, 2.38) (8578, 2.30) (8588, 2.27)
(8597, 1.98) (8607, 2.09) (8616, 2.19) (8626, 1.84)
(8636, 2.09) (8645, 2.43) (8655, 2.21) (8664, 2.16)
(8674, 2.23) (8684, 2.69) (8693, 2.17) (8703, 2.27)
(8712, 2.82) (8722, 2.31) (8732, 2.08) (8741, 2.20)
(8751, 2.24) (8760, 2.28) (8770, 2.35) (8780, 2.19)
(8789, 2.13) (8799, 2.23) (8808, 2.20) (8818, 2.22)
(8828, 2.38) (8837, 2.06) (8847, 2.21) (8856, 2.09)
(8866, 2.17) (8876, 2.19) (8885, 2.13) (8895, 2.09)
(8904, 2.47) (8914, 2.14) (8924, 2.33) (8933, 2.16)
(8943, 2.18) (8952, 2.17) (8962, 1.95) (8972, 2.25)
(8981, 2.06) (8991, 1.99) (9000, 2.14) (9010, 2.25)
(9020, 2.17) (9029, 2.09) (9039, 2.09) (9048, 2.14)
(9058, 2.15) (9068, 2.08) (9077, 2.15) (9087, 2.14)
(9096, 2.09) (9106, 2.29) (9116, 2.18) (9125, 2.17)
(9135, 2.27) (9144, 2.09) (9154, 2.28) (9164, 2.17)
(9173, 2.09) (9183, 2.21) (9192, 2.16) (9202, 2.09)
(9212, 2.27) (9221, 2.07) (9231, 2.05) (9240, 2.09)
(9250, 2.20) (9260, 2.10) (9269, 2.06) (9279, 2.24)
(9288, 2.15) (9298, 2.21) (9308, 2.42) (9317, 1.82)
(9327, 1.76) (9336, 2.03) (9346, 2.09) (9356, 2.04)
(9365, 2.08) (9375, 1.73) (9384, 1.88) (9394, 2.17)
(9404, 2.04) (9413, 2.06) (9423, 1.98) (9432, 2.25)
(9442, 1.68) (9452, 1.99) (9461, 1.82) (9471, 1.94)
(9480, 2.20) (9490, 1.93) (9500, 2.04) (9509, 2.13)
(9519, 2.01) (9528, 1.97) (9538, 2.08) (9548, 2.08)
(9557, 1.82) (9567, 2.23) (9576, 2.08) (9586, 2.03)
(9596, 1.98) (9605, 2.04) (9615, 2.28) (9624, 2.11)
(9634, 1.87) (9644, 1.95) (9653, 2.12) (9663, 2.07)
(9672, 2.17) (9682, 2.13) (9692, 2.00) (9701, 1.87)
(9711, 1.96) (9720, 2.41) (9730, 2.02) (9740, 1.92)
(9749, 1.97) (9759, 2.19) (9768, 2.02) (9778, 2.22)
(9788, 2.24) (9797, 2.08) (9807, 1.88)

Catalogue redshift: 0.32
